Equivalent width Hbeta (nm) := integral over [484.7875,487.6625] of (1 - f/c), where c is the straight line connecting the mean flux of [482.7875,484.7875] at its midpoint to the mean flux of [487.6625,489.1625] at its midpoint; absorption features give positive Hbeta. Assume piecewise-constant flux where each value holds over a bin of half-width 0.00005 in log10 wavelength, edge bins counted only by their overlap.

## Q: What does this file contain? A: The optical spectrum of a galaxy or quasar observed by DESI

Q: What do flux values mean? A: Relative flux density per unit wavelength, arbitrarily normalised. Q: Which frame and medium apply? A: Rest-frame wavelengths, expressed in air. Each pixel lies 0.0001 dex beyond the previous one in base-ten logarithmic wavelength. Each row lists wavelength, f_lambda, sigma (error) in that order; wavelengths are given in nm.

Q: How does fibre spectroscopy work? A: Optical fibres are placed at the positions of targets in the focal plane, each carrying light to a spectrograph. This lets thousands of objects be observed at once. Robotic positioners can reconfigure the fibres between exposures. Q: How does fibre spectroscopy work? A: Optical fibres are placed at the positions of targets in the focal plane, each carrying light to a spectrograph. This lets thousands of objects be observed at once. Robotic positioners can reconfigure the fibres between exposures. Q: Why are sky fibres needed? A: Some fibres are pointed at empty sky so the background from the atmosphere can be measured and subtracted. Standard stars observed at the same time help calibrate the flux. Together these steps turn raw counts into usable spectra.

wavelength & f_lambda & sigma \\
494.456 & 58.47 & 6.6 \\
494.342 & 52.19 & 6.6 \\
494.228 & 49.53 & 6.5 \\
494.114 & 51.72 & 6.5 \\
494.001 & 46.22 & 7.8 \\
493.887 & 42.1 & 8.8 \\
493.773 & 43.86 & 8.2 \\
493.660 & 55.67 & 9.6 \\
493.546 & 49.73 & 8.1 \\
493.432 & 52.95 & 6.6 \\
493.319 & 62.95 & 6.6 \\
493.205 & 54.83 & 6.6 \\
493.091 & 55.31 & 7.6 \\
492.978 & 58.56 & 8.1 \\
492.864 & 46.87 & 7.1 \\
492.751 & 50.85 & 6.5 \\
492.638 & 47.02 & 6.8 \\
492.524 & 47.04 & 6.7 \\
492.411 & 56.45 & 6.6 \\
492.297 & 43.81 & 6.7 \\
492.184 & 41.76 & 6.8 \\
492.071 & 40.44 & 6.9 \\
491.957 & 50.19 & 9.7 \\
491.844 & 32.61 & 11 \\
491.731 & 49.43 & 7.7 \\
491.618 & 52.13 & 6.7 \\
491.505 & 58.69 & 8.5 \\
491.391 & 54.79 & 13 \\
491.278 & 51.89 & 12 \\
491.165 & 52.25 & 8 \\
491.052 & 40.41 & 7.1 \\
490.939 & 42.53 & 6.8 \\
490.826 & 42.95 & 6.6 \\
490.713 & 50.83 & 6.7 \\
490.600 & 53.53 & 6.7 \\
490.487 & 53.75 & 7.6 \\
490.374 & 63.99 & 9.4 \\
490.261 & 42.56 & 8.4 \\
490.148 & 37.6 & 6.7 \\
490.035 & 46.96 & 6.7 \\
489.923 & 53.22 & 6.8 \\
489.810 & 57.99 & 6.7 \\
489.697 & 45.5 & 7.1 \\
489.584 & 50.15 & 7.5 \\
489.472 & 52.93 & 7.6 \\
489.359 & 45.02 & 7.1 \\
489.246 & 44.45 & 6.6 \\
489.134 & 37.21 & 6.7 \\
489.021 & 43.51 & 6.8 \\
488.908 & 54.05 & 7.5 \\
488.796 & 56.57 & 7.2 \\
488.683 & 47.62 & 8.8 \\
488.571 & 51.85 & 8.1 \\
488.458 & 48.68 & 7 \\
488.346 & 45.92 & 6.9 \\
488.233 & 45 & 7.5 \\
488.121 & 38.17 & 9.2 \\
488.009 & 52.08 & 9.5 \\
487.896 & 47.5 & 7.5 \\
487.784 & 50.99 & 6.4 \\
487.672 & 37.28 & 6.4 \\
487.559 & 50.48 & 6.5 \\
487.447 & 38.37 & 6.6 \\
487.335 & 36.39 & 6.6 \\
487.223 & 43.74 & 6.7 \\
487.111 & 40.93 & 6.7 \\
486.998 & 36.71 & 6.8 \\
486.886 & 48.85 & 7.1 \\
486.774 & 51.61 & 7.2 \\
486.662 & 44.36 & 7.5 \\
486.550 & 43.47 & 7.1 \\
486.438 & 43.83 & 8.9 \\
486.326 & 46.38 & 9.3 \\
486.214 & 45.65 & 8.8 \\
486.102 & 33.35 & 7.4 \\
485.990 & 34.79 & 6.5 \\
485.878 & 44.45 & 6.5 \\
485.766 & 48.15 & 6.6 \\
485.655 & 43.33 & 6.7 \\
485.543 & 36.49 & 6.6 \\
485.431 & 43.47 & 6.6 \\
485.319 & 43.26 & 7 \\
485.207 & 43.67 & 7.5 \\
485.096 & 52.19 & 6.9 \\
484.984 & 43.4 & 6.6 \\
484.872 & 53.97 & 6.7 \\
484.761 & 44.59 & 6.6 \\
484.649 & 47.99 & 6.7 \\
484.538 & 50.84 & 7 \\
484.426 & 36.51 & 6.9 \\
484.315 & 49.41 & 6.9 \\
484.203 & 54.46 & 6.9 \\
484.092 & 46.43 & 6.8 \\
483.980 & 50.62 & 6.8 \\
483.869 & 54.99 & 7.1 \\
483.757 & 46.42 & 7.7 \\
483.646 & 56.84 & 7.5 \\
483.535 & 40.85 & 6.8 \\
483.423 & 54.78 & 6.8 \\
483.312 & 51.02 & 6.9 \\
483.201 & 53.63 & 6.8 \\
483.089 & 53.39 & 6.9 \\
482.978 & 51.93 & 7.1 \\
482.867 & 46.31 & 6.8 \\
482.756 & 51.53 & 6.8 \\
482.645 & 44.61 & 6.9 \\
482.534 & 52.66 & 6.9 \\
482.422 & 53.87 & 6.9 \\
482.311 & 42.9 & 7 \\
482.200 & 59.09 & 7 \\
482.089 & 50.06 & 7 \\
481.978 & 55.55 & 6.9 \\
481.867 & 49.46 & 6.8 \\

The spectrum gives 0.29 nm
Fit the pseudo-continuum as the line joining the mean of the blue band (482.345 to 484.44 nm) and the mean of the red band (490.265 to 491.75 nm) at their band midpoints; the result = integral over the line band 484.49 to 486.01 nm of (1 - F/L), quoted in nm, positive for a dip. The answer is 0.16 nm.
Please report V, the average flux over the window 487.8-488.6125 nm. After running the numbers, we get 47.1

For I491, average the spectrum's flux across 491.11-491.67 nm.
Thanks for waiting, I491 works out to 53.9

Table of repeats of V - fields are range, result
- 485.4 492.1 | 46.3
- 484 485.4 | 47.2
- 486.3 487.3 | 44.2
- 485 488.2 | 43.6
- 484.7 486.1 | 43.9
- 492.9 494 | 52.4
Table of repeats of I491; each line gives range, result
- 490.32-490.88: 53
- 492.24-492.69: 48.5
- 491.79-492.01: 41.4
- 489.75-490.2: 49.1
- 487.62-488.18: 45.3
